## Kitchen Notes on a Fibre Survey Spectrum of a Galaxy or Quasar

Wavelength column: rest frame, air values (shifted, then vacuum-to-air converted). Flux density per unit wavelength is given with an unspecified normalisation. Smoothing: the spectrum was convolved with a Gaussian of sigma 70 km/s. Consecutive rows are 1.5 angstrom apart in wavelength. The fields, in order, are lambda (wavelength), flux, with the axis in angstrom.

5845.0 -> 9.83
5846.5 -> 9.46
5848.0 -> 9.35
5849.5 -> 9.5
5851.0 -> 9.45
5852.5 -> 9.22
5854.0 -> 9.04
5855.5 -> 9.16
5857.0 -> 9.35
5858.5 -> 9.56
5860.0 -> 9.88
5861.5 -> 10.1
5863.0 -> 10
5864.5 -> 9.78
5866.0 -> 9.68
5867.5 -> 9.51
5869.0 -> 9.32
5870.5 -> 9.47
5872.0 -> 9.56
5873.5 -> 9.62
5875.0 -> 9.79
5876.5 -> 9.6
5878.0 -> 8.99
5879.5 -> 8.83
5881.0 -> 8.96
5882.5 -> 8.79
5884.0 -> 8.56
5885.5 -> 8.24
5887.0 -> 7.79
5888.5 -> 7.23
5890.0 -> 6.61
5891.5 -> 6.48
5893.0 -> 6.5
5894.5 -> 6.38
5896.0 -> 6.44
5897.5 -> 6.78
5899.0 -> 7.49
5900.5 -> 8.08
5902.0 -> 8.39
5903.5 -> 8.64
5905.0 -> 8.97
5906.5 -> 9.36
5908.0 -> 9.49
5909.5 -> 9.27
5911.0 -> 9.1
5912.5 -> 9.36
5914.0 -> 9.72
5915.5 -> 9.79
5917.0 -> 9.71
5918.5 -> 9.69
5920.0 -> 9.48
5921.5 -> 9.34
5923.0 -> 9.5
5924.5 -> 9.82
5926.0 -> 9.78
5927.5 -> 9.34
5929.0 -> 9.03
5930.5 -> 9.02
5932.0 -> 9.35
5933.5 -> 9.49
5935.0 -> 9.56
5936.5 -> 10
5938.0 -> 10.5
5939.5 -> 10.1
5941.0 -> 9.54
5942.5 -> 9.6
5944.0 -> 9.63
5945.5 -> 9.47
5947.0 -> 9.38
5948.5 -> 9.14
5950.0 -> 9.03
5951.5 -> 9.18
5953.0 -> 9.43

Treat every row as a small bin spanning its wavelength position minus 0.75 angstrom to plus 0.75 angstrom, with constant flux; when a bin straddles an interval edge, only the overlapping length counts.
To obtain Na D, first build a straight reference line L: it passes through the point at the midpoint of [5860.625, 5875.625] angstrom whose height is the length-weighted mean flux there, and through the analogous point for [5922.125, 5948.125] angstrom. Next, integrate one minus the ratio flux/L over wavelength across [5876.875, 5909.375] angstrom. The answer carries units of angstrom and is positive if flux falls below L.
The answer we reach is 5.6 angstrom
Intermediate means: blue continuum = 9.68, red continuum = 9.59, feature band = 8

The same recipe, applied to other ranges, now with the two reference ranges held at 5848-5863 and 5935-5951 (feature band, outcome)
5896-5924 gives 1.8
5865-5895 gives 3.2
